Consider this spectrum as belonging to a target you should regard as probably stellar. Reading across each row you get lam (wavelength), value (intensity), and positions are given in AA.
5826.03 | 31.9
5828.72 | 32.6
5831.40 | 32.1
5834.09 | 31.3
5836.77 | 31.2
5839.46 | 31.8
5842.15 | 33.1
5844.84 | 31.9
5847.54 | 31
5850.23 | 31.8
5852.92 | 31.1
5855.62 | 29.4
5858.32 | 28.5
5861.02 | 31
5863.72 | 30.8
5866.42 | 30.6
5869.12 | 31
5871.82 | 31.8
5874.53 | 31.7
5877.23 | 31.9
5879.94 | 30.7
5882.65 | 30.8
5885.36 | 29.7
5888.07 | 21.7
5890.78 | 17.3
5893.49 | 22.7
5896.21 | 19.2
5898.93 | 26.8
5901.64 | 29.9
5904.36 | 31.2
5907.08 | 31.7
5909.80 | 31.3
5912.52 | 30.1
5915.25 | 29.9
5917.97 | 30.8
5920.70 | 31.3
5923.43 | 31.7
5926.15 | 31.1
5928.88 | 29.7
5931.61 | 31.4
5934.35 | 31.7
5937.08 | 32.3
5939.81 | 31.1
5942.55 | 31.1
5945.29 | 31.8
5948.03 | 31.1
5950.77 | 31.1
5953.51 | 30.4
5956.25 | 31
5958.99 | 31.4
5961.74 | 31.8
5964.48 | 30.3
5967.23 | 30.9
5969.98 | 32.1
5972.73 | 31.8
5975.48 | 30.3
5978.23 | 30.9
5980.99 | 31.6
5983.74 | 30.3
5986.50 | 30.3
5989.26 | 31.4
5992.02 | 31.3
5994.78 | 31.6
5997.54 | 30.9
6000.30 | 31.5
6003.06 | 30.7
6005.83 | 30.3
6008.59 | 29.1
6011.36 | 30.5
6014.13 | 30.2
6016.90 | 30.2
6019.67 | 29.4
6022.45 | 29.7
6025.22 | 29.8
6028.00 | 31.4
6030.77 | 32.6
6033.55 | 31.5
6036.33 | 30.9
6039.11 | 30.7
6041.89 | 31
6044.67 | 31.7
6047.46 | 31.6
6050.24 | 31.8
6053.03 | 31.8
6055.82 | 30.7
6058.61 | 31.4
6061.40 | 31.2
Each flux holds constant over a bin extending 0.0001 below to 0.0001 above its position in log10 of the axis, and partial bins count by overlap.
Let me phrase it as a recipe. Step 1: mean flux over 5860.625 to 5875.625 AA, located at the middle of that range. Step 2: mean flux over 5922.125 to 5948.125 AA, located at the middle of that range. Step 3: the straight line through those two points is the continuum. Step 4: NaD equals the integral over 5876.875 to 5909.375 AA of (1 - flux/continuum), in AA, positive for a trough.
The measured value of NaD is 4.4 AA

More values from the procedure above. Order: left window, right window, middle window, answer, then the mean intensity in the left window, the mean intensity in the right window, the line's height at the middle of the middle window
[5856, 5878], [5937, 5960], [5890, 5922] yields 3.2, 30.8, 31.2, 31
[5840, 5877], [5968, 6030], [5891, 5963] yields 2.3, 31.1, 30.7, 30.9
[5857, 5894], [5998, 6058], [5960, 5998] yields -1.2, 28.7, 30.8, 30.1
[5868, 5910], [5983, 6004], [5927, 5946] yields -1.2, 28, 31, 29.4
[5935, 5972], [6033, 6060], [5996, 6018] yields 0.6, 31.3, 31.3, 31.3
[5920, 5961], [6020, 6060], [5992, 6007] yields 0.1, 31.2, 31.1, 31.2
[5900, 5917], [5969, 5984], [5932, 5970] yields -0.3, 30.6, 31.2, 31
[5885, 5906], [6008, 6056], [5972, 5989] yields -1.4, 24.7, 30.8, 28.5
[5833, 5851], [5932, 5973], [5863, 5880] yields 0.2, 31.7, 31.3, 31.6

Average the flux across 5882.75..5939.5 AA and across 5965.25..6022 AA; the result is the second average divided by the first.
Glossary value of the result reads 1.07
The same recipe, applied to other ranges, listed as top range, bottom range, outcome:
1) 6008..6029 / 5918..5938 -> 0.96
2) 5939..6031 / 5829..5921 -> 1.04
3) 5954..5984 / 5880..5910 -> 1.17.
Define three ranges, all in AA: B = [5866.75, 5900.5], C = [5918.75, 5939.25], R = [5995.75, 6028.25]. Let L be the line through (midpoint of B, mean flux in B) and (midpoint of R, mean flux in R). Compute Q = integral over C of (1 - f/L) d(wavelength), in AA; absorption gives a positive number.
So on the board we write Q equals -2.2 AA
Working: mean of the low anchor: 27.2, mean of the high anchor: 30.3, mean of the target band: 31.3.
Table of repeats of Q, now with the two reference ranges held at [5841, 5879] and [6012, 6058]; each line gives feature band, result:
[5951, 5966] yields 0.0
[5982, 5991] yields 0.1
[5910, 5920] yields 0.2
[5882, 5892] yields 2.1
